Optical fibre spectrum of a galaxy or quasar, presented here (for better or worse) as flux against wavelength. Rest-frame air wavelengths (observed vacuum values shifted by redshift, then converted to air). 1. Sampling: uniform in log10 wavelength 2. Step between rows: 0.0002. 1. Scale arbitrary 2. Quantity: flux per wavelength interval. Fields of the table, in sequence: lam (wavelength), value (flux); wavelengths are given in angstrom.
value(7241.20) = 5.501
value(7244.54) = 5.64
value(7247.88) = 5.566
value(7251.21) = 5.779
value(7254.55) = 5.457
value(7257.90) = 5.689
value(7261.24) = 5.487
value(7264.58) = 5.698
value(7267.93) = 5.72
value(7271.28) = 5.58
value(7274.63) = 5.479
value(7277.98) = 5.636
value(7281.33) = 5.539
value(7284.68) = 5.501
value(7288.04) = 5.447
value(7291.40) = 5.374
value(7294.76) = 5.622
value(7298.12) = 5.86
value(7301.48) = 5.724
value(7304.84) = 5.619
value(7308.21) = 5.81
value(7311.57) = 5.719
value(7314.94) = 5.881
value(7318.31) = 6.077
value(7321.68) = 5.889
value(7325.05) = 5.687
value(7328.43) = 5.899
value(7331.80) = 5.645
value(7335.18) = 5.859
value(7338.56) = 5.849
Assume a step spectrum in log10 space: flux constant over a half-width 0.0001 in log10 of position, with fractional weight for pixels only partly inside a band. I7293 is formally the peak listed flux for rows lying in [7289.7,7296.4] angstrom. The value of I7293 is 5.622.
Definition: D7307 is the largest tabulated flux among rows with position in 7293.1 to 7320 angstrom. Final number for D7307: 6.077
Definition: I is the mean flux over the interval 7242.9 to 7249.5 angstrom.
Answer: 5.6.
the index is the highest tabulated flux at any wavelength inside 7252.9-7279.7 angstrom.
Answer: 5.72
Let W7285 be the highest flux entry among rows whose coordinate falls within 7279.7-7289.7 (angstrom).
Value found 5.539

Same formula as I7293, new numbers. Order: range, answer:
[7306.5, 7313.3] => 5.81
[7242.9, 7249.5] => 5.64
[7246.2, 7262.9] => 5.779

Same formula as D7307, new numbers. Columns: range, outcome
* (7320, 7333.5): 5.899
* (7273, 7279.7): 5.636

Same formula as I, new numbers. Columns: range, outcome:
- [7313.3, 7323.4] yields 5.95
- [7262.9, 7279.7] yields 5.62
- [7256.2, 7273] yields 5.63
